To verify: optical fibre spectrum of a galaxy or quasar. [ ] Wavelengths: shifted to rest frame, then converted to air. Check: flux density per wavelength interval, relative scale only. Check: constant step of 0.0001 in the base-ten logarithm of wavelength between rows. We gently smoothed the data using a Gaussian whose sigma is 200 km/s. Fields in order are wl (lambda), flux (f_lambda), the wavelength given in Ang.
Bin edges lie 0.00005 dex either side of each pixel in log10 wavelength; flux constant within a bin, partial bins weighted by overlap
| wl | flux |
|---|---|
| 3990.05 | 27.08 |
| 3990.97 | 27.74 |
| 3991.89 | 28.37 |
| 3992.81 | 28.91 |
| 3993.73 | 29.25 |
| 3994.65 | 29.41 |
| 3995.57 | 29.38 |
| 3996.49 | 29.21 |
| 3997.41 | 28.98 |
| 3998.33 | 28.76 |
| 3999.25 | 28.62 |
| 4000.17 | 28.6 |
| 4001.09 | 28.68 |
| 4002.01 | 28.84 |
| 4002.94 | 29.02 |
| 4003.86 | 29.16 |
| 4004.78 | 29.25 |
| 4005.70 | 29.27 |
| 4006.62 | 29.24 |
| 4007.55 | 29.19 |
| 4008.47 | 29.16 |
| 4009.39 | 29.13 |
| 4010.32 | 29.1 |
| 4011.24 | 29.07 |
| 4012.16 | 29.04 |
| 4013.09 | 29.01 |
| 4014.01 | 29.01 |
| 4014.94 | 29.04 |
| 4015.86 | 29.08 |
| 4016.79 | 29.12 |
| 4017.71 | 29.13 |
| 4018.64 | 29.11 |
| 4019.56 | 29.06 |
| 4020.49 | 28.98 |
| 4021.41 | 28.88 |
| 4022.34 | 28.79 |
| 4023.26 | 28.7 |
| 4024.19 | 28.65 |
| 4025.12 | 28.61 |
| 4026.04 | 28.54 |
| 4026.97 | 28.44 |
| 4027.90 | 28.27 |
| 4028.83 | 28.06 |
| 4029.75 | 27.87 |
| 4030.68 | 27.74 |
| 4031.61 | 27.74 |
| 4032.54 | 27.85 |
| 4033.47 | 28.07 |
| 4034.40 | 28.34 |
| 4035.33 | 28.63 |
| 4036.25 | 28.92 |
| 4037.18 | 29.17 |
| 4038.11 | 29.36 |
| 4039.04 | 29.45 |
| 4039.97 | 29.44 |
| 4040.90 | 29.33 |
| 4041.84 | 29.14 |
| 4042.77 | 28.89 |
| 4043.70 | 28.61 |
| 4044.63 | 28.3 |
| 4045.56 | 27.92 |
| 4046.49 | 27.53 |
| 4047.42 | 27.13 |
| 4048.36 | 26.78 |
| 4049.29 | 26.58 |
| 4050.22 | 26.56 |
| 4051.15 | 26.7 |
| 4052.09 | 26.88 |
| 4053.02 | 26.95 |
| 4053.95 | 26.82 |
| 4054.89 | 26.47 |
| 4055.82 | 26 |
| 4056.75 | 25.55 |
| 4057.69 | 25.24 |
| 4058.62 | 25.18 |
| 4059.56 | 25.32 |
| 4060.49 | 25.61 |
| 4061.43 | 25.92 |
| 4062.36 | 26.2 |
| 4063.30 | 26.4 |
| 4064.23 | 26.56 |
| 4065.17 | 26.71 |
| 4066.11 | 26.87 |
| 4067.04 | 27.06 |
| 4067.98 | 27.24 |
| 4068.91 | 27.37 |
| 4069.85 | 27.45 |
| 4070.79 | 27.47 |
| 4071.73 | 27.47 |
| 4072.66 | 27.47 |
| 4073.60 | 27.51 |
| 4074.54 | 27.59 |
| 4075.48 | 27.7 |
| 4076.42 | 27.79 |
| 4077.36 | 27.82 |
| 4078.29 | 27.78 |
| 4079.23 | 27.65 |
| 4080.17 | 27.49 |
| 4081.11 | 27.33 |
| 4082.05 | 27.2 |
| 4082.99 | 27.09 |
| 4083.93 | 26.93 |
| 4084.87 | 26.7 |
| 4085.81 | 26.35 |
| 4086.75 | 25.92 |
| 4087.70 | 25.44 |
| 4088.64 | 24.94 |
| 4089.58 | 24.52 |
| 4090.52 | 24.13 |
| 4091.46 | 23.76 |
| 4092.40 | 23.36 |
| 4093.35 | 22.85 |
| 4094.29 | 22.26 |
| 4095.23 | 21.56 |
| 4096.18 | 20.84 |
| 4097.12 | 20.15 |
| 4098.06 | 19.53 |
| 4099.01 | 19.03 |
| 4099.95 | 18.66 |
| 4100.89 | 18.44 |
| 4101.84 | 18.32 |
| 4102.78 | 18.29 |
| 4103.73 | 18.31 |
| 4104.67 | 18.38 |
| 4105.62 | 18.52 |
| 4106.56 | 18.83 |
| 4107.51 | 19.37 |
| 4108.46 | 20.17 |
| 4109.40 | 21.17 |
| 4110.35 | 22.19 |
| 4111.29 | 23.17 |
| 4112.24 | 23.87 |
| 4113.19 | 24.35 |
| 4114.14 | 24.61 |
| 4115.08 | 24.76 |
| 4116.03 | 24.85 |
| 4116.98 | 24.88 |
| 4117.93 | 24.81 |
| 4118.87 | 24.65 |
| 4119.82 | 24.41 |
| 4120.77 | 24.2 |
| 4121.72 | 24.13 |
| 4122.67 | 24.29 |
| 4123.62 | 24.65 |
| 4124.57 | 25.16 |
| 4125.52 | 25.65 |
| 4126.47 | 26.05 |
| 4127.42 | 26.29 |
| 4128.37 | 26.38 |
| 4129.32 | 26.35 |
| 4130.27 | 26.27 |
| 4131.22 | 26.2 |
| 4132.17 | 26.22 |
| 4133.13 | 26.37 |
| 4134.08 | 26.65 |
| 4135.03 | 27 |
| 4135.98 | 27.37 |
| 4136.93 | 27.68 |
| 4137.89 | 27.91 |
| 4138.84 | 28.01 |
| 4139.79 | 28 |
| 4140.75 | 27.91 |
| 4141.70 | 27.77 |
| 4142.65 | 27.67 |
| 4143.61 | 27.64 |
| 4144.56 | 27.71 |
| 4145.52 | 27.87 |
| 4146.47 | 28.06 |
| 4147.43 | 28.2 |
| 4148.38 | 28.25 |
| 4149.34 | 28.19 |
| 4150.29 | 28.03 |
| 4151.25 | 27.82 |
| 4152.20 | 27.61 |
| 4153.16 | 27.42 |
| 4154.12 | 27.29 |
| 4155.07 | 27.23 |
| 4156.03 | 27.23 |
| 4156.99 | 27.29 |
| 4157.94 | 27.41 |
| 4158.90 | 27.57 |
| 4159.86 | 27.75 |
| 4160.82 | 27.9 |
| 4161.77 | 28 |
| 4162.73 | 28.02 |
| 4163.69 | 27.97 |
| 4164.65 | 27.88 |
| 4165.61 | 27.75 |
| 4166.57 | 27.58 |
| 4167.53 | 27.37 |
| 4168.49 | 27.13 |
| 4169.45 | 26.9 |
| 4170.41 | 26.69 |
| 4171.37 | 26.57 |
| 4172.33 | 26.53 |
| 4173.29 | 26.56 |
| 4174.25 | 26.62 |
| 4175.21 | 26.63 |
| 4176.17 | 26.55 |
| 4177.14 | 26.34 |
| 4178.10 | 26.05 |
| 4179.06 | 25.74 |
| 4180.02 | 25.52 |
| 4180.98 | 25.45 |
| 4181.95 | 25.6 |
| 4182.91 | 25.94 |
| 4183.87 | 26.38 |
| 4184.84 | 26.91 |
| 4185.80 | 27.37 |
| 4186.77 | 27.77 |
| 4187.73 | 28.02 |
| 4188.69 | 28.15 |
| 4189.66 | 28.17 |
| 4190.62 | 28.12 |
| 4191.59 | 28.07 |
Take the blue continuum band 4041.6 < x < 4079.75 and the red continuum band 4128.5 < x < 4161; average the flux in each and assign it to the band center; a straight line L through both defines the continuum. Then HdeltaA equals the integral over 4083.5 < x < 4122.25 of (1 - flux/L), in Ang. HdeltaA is 6.8 Ang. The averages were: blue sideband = 27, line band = 22.5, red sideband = 27.4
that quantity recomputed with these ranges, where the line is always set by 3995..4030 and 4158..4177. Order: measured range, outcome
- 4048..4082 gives 1.82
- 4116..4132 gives 1.40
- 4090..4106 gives 4.34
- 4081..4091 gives 0.75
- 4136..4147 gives -0.12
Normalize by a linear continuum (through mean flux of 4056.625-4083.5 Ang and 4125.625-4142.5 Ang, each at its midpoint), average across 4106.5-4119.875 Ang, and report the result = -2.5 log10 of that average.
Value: 0.16 mag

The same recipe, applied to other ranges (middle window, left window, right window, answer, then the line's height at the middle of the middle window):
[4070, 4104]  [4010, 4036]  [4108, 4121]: 0.04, 25.2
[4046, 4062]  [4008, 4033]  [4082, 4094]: 0.03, 27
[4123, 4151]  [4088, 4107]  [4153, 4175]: -0.10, 24.7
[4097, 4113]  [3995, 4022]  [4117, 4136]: 0.30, 26.2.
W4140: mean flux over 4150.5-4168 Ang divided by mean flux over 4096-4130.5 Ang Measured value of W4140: 1.2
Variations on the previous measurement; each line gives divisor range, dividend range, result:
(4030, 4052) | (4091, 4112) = 0.72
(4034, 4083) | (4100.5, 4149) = 0.90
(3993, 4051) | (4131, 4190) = 0.95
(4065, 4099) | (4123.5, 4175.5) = 1.06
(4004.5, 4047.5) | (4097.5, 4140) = 0.82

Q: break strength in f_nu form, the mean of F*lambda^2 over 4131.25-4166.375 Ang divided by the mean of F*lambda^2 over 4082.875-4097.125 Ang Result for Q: 1.17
